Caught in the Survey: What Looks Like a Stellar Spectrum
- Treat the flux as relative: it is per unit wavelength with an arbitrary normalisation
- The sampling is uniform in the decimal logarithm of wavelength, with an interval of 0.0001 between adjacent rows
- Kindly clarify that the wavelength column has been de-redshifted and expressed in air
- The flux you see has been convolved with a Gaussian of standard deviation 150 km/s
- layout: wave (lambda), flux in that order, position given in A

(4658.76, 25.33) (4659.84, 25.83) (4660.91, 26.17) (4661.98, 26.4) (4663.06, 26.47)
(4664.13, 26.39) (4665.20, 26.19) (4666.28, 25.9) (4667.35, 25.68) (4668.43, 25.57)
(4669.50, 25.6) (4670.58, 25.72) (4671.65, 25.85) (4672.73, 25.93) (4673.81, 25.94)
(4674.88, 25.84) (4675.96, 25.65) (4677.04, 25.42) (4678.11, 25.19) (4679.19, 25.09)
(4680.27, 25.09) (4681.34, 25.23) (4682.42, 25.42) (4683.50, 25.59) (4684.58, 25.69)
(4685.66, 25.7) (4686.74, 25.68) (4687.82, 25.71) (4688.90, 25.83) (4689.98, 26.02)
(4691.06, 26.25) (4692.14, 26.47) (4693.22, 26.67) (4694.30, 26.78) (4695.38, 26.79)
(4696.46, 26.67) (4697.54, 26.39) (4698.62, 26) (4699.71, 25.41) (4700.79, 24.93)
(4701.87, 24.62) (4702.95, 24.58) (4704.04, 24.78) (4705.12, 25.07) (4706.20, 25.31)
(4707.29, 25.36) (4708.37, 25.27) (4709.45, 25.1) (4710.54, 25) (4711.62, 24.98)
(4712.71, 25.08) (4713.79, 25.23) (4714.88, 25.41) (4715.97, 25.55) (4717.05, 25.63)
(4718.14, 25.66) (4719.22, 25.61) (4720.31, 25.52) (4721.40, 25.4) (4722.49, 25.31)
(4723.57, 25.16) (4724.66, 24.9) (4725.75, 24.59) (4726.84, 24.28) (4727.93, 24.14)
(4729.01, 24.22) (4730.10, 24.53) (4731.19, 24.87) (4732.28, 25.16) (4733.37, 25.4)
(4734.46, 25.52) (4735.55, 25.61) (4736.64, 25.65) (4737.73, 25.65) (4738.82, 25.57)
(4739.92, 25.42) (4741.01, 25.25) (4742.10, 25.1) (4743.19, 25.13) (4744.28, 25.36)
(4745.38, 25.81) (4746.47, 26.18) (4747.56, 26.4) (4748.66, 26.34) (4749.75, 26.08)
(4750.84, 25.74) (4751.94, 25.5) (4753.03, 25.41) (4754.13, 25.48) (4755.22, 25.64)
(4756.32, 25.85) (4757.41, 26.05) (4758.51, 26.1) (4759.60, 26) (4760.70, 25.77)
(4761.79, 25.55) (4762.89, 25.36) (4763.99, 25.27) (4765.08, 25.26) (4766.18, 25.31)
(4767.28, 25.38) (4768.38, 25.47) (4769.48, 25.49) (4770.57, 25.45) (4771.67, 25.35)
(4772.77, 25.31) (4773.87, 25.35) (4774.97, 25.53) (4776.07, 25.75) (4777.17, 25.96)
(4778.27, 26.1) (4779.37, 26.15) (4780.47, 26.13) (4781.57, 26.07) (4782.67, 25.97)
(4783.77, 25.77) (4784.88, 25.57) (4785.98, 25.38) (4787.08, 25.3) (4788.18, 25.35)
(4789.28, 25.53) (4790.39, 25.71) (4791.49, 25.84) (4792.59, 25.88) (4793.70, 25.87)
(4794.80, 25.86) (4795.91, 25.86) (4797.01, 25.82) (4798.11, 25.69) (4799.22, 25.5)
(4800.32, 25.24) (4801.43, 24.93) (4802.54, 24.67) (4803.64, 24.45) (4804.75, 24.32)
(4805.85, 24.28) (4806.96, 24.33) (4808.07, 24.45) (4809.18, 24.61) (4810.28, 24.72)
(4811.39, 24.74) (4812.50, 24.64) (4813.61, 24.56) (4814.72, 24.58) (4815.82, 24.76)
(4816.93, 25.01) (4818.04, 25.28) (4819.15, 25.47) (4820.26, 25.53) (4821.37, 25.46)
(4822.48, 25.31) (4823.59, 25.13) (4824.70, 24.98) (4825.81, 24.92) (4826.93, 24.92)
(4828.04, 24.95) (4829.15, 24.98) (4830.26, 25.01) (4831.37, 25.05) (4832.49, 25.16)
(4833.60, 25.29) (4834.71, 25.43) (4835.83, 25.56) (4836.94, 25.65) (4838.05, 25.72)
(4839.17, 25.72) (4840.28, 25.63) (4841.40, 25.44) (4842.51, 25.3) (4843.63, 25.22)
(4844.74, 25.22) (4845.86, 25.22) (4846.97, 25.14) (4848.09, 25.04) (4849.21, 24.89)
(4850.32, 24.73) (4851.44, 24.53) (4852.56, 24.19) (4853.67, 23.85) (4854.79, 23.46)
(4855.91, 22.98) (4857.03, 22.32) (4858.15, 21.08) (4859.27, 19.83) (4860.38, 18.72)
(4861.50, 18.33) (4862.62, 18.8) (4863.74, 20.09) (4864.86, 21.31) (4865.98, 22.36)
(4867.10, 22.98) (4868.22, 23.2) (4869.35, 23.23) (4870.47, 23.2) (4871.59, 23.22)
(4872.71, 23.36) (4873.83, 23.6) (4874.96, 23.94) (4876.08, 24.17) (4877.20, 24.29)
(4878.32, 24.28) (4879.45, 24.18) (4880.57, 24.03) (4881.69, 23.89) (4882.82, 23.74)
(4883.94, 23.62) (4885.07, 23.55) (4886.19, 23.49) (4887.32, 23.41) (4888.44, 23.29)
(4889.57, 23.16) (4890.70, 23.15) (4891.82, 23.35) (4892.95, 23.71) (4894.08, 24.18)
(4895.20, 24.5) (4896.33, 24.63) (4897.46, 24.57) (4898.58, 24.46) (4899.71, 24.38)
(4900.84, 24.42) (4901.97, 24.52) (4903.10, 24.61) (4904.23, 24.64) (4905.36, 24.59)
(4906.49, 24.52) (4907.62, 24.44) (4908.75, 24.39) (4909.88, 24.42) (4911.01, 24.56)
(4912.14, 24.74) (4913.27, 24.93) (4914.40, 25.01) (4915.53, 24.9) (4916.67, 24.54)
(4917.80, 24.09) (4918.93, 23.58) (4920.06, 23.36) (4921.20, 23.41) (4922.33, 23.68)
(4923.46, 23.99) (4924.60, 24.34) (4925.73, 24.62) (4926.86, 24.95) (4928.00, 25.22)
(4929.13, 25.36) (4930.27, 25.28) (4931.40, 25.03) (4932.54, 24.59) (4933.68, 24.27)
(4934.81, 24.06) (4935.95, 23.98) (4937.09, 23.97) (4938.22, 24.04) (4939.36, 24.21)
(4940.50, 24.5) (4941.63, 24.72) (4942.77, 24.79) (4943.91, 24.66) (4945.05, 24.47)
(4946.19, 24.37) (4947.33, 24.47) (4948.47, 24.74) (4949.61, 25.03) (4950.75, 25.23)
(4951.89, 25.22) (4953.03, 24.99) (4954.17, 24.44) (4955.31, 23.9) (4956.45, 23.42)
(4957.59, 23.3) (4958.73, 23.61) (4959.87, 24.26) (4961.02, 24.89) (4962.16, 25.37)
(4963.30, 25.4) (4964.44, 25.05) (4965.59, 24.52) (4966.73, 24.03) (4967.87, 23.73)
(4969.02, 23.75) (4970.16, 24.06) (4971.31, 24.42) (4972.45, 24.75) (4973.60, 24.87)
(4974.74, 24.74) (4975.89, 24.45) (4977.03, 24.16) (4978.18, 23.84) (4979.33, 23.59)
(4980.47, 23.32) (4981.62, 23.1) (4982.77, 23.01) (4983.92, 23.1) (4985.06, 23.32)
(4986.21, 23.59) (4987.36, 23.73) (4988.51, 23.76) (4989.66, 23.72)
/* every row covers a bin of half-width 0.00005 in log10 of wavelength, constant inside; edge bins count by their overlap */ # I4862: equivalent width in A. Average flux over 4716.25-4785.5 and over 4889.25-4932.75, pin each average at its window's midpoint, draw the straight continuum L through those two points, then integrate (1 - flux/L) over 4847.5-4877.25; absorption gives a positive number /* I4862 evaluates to 2.5 A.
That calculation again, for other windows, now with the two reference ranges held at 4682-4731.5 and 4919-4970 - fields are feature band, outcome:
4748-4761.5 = -0.3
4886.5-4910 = 0.5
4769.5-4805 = -0.7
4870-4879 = 0.3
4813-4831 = -0.1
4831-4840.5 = -0.2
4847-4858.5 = 0.5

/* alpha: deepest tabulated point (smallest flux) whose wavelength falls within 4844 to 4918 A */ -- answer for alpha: 18.33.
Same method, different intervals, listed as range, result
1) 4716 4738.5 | 24.14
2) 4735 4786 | 25.1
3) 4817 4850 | 24.89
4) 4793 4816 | 24.28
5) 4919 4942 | 23.36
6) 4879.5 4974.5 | 23.15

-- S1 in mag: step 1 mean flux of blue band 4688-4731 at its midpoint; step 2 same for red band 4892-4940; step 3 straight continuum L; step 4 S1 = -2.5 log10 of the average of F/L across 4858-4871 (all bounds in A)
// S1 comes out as 0.17 mag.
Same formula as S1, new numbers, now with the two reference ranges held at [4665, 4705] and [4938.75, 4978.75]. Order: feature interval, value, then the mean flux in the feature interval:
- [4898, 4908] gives 0.01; 24.5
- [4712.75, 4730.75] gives 0.02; 25.1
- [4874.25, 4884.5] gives 0.04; 24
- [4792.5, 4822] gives 0.00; 25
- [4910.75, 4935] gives 0.01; 24.5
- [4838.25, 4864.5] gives 0.07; 23.3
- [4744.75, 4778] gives -0.01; 25.7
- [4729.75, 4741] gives 0.01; 25.3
